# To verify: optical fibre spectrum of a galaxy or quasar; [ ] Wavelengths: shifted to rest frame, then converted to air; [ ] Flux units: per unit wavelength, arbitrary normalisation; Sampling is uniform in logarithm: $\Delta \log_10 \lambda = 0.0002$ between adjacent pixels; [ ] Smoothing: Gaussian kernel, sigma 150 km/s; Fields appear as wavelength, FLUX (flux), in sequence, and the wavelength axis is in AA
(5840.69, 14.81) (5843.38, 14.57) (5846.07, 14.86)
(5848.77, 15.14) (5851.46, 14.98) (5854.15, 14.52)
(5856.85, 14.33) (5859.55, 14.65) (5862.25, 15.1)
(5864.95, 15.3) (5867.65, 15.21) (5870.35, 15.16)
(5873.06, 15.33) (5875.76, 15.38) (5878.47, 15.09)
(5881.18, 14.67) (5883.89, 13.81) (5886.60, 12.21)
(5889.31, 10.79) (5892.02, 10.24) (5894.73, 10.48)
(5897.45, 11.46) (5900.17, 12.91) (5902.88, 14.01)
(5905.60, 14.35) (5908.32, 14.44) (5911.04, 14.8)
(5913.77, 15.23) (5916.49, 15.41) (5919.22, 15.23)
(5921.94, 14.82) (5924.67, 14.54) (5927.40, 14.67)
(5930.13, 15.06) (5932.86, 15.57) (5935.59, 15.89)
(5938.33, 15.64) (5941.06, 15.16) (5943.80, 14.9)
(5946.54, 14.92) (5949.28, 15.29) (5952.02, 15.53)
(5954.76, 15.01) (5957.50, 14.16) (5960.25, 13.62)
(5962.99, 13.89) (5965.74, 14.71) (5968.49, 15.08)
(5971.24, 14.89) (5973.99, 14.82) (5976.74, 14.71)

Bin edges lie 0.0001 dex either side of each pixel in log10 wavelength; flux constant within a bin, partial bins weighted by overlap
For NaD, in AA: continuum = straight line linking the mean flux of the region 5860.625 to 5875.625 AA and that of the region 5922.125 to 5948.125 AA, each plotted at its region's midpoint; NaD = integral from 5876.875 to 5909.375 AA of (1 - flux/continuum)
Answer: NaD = 4.95 AA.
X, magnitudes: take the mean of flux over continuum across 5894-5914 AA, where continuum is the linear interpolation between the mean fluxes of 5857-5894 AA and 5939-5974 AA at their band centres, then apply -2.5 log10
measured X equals 0.07 mag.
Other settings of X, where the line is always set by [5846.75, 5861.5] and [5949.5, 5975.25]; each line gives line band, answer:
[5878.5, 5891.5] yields 0.14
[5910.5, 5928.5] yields -0.02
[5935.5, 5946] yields -0.04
